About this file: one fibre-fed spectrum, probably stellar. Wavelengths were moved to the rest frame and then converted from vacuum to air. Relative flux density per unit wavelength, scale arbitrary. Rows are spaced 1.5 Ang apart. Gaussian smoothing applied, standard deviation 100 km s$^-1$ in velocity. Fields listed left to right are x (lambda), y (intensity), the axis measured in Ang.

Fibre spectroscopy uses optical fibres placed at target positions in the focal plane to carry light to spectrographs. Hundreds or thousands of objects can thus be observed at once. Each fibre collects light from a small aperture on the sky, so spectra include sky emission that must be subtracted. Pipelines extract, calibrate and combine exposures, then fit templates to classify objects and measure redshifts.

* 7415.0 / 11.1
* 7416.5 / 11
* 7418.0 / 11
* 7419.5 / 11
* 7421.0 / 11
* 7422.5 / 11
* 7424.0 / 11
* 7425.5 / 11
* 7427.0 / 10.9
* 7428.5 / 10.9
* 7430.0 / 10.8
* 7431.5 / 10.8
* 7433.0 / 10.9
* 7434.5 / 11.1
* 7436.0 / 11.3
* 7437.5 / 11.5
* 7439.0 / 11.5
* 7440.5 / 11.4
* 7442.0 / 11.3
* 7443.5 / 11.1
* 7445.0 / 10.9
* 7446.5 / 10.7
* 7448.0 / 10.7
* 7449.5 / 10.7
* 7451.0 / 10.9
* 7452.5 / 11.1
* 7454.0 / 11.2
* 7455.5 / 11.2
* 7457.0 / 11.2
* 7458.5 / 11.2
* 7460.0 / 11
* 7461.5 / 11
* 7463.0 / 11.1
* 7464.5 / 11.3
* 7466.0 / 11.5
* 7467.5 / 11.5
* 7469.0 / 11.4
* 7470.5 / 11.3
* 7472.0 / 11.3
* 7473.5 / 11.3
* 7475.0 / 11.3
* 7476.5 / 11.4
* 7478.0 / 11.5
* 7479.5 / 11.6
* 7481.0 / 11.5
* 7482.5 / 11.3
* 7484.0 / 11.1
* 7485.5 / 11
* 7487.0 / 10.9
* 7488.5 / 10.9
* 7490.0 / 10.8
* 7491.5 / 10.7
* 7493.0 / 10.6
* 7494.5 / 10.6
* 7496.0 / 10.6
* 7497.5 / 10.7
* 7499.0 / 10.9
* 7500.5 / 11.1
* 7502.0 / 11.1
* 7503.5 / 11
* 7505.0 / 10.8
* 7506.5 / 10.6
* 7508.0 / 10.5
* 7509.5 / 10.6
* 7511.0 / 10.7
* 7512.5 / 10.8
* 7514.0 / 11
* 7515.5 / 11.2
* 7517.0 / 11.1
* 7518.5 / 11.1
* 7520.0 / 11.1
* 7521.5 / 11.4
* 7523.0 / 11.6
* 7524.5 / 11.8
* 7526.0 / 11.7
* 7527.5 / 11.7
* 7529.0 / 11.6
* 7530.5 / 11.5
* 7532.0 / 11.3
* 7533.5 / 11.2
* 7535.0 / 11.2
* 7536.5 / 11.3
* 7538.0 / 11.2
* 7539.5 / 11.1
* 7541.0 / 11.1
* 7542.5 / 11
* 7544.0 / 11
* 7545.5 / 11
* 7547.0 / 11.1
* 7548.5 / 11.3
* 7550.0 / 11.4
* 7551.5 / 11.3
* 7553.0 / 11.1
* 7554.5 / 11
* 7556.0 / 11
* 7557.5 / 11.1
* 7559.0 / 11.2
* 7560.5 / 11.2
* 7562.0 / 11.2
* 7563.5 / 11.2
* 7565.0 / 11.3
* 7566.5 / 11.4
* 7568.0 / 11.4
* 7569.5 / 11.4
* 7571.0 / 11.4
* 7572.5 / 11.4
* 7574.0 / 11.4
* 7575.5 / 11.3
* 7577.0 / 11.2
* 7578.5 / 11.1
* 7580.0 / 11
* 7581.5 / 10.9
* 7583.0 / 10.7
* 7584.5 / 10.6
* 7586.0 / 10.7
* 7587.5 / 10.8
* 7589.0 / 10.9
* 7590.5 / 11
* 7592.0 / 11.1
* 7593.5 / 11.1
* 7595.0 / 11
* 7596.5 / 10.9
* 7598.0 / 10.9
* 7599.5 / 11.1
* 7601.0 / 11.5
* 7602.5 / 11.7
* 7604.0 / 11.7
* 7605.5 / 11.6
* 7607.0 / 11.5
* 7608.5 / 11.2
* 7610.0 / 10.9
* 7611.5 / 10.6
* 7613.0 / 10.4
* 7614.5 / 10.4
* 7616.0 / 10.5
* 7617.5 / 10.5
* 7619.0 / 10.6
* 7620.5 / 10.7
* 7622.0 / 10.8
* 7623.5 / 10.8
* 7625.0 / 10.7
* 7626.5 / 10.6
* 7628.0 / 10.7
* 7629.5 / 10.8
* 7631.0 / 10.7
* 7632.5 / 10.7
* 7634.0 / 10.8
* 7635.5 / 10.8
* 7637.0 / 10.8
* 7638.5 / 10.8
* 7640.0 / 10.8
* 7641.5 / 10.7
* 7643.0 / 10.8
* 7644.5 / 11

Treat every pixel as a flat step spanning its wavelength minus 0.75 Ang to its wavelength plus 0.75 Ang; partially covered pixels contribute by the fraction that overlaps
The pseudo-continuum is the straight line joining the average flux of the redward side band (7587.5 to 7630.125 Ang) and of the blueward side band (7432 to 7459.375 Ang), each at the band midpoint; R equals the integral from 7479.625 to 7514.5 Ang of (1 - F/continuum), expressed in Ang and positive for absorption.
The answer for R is 0.6 Ang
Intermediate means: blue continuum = 11.1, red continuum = 10.9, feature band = 10.9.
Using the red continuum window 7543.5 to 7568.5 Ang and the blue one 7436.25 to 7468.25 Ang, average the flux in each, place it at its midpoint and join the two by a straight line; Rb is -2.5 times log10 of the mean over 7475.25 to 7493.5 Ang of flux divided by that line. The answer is 0.004 mag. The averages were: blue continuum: 11.1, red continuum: 11.2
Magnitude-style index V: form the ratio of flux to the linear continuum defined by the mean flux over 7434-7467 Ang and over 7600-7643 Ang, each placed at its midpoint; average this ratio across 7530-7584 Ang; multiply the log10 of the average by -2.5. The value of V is -0.02 mag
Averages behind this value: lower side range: 11.1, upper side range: 10.9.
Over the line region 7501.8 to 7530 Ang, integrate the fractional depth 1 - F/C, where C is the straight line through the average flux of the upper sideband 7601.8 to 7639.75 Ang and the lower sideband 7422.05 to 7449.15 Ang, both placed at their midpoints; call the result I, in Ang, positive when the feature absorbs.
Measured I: -0.4 Ang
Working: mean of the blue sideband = 11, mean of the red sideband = 10.9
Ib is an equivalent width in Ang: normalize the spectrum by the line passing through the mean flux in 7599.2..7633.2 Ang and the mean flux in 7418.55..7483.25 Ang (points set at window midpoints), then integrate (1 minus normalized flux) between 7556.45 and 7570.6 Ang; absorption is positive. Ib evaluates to -0.37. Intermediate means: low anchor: 11.2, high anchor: 10.9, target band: 11.3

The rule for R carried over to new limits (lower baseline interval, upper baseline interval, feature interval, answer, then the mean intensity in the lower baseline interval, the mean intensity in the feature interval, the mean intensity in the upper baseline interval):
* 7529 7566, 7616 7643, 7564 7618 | -0.7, 11.2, 11.1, 10.7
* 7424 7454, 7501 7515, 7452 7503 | -1.0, 11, 11.1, 10.8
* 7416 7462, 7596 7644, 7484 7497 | 0.3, 11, 10.8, 10.9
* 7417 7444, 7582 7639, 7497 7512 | 0.3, 11.1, 10.8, 10.9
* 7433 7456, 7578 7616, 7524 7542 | -0.6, 11.1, 11.4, 11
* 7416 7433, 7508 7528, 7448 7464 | 0.0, 10.9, 11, 11.2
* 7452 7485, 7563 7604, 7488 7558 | 0.9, 11.3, 11.1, 11.1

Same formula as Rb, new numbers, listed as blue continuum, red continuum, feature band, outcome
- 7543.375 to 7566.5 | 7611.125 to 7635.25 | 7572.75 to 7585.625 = 0.00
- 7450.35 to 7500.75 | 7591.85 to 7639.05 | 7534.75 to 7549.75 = -0.01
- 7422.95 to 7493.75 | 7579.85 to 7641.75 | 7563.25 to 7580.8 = -0.03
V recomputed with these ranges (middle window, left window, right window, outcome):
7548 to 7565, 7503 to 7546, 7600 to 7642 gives -0.01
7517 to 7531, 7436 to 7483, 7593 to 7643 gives -0.04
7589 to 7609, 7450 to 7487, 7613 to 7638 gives -0.05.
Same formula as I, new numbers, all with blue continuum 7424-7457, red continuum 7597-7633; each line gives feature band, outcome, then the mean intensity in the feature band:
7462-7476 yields -0.4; 11.3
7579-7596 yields 0.0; 10.9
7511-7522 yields -0.1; 11.1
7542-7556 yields -0.2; 11.1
